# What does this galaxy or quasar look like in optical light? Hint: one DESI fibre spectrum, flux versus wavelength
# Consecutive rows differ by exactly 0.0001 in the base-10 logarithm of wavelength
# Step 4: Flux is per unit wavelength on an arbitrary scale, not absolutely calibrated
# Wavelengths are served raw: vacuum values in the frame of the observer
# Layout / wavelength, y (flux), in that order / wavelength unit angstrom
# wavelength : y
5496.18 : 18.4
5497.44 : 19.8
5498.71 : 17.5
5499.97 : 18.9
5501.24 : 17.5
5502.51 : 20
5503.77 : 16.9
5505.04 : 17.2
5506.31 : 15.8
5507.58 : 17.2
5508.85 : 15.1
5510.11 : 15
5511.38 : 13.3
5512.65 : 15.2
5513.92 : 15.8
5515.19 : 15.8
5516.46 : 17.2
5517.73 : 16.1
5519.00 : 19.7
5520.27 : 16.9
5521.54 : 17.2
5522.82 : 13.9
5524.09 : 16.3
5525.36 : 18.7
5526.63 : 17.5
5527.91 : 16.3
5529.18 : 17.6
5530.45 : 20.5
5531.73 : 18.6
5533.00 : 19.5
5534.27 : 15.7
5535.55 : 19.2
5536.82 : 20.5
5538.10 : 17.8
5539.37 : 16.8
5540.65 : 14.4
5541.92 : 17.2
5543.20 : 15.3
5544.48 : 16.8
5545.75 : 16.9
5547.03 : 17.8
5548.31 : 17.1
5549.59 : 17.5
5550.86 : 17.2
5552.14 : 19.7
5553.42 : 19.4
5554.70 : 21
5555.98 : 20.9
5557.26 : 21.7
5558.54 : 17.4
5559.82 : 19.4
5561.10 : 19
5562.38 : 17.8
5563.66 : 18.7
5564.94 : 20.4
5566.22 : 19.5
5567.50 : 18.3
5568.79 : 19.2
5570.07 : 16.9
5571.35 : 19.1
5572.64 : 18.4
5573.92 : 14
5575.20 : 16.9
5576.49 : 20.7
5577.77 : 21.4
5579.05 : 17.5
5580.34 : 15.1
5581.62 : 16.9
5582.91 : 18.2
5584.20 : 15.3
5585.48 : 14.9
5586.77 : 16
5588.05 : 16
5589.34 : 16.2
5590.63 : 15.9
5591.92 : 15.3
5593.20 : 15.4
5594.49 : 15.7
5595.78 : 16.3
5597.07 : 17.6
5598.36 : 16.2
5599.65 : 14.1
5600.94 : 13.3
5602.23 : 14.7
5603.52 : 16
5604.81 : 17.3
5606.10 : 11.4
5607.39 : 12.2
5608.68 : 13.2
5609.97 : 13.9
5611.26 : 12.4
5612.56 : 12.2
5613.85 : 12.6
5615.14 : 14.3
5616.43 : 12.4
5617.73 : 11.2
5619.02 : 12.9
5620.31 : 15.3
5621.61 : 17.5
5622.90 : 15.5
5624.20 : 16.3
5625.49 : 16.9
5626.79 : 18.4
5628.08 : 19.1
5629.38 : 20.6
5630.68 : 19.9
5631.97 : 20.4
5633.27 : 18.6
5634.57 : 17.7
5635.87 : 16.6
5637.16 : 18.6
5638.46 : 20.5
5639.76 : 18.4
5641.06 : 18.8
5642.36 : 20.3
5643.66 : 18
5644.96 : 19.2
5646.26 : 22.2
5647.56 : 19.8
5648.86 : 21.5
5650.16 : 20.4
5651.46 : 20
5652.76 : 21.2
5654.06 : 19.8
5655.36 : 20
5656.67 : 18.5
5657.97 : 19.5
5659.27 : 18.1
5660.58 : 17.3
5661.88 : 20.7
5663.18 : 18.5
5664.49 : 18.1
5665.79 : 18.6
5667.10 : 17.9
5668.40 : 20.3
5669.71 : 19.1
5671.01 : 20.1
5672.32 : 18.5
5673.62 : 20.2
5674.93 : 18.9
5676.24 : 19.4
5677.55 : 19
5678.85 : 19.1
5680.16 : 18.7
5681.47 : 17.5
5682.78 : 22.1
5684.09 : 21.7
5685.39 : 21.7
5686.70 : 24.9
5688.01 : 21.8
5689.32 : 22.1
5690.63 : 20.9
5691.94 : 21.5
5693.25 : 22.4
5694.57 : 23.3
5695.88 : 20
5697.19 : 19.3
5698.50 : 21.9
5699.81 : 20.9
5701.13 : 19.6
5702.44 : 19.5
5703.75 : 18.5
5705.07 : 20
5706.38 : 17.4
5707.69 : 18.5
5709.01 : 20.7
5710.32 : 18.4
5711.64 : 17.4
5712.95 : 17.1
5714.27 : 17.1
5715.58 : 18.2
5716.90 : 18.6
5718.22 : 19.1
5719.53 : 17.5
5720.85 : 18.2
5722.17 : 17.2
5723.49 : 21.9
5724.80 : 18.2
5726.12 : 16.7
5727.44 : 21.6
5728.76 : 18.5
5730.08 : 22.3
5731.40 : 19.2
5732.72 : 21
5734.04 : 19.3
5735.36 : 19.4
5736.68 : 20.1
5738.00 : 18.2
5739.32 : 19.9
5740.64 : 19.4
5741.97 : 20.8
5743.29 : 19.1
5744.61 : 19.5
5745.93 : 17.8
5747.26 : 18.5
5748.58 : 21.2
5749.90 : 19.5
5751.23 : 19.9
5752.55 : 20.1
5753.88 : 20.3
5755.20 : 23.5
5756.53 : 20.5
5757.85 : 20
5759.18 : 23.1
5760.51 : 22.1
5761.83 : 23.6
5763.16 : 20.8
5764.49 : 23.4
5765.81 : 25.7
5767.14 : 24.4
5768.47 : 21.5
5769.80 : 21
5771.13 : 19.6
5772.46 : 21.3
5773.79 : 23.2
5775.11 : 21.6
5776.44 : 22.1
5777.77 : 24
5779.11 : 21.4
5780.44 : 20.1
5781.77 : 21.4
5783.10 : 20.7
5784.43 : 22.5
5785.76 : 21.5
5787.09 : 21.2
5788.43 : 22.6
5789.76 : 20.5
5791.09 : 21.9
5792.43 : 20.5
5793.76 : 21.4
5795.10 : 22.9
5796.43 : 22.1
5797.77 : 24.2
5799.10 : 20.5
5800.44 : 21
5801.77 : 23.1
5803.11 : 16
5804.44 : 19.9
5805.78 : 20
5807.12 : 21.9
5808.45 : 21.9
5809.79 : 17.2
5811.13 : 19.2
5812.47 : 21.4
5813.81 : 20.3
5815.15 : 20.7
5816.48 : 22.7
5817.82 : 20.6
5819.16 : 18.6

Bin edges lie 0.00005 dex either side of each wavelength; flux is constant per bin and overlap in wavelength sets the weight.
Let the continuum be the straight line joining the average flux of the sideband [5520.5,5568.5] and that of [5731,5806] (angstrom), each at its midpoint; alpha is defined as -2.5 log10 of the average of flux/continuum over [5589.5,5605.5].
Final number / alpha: 0.20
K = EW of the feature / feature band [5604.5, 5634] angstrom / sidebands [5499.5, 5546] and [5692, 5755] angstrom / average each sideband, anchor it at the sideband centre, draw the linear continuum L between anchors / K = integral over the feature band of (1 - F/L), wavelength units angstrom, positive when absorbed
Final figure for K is 4.6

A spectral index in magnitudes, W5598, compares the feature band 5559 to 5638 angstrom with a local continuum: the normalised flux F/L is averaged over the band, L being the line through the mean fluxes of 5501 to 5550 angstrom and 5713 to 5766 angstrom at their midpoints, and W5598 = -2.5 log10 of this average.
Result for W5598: 0.10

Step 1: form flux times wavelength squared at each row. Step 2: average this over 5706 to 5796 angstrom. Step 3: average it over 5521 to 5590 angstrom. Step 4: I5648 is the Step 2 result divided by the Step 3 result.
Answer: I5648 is 1.2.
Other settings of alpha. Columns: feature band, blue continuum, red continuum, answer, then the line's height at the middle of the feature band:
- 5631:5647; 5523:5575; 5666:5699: 0.03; 19.7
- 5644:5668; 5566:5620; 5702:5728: -0.14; 17.1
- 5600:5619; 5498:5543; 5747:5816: 0.36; 18.5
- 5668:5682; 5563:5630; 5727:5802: -0.04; 18.4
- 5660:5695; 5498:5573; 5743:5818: -0.02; 19.7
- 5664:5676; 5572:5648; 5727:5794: -0.05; 18.3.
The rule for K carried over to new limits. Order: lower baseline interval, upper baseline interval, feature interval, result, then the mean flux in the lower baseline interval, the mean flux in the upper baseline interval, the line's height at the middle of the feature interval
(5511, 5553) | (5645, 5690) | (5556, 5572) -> -1.1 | 17.2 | 19.9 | 17.8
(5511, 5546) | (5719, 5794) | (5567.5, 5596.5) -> 1.6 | 17.1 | 20.7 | 17.9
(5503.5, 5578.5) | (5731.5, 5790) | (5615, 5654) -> 2.0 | 17.7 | 21.1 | 19.1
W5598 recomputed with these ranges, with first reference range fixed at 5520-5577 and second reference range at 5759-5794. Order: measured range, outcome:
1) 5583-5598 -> 0.18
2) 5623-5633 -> 0.05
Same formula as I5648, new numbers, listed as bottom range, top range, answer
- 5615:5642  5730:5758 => 1.20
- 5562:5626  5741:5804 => 1.43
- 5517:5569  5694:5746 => 1.14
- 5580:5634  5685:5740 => 1.32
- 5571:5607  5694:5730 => 1.23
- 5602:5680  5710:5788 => 1.20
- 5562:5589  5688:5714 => 1.18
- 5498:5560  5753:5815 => 1.34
